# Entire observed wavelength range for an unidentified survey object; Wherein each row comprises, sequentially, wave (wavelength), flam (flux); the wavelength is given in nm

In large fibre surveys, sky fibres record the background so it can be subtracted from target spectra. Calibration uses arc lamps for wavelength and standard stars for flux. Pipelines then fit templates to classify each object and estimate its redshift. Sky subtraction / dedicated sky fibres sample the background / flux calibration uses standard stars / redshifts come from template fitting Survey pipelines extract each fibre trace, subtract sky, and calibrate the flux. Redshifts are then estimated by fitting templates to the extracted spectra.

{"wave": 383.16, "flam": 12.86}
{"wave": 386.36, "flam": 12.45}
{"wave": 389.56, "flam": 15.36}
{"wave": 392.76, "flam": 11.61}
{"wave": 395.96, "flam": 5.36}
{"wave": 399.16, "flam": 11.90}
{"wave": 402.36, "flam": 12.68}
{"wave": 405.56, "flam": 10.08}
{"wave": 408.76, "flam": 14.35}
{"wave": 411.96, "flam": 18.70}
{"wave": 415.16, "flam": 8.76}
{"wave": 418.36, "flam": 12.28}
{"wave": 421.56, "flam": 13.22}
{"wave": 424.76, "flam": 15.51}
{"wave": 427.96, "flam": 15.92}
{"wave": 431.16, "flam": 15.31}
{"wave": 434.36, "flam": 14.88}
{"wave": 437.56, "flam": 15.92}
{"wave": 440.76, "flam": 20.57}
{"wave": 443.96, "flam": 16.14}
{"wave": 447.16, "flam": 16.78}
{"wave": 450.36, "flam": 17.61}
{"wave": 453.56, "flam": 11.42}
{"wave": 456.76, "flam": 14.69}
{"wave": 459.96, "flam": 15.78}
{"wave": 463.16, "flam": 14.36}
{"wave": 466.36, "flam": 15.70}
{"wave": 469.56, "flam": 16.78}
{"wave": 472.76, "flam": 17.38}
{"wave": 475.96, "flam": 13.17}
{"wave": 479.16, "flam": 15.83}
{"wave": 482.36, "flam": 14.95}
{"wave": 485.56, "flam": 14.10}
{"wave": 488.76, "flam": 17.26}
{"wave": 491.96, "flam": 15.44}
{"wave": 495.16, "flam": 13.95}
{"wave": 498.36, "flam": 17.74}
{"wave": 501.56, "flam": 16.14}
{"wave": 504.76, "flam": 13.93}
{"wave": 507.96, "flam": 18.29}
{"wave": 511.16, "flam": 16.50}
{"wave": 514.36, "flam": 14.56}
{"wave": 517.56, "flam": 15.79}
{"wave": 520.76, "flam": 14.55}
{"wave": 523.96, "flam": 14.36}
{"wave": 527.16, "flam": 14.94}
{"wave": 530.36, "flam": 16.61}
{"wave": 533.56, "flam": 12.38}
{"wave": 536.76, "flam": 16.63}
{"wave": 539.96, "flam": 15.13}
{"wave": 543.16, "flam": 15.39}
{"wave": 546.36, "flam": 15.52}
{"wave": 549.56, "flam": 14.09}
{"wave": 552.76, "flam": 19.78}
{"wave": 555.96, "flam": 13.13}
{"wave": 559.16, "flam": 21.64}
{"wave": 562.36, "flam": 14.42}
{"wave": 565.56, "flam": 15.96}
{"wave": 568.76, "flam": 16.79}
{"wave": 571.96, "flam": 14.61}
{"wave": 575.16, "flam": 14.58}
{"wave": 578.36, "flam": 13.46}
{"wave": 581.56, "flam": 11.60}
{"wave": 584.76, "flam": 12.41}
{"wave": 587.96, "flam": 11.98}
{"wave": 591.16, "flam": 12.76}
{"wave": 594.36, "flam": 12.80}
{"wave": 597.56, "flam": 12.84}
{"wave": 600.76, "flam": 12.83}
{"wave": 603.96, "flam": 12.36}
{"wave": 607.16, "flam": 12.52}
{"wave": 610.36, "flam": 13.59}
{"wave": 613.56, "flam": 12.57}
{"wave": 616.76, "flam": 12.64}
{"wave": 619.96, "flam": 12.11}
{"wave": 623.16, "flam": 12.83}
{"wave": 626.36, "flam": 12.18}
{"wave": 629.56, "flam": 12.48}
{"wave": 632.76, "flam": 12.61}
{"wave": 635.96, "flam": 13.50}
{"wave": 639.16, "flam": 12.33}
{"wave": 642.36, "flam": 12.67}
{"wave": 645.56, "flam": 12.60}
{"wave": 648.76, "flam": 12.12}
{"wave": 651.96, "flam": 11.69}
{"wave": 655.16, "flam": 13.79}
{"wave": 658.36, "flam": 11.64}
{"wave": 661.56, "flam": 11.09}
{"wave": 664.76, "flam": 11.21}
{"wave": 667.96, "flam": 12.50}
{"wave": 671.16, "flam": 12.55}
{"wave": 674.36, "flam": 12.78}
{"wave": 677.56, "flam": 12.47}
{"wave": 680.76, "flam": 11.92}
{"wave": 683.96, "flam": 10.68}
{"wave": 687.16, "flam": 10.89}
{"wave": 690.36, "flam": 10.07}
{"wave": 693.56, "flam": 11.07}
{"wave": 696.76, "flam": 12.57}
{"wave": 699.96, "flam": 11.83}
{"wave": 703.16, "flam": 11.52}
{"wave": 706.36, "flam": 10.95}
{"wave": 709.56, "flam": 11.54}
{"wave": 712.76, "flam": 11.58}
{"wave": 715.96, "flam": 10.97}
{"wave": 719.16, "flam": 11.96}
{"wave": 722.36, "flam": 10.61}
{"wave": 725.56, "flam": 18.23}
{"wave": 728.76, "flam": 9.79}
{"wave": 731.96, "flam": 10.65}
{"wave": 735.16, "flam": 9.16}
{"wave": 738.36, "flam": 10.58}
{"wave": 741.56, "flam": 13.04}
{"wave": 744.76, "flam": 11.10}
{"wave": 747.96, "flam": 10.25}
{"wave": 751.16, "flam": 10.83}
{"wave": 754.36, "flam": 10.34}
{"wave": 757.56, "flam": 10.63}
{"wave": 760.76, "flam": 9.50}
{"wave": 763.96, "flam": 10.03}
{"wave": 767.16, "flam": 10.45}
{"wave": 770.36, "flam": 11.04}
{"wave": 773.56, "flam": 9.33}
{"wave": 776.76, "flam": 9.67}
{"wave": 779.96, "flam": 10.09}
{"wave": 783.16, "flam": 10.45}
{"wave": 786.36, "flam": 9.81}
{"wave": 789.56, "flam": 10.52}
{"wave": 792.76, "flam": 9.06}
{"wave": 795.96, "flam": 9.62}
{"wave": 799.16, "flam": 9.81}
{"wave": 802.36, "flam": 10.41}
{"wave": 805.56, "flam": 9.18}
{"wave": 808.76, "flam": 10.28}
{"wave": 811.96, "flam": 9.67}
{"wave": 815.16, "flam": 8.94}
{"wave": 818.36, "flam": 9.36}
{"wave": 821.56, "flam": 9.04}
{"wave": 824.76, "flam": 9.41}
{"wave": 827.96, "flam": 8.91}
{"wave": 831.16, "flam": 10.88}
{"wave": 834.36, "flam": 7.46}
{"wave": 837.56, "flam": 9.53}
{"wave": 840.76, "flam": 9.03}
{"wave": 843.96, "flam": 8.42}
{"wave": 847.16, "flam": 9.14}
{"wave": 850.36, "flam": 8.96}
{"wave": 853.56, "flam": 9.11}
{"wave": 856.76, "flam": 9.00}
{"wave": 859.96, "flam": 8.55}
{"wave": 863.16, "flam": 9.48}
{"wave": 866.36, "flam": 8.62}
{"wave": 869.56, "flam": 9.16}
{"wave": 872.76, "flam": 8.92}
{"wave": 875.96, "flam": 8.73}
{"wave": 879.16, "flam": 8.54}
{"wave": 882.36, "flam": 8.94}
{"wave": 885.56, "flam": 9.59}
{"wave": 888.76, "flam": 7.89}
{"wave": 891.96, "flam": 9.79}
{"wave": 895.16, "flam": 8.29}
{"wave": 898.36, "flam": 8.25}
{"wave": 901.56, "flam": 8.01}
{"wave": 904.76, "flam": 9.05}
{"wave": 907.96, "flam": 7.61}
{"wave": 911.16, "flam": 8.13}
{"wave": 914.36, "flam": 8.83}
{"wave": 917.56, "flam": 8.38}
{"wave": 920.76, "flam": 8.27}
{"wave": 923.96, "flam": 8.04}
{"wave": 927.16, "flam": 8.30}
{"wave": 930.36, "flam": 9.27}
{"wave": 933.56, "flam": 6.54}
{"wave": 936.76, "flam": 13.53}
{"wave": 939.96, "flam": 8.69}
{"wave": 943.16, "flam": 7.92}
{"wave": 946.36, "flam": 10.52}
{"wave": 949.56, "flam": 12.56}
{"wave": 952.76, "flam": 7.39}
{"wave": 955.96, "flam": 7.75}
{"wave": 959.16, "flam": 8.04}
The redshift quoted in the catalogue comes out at 0.104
